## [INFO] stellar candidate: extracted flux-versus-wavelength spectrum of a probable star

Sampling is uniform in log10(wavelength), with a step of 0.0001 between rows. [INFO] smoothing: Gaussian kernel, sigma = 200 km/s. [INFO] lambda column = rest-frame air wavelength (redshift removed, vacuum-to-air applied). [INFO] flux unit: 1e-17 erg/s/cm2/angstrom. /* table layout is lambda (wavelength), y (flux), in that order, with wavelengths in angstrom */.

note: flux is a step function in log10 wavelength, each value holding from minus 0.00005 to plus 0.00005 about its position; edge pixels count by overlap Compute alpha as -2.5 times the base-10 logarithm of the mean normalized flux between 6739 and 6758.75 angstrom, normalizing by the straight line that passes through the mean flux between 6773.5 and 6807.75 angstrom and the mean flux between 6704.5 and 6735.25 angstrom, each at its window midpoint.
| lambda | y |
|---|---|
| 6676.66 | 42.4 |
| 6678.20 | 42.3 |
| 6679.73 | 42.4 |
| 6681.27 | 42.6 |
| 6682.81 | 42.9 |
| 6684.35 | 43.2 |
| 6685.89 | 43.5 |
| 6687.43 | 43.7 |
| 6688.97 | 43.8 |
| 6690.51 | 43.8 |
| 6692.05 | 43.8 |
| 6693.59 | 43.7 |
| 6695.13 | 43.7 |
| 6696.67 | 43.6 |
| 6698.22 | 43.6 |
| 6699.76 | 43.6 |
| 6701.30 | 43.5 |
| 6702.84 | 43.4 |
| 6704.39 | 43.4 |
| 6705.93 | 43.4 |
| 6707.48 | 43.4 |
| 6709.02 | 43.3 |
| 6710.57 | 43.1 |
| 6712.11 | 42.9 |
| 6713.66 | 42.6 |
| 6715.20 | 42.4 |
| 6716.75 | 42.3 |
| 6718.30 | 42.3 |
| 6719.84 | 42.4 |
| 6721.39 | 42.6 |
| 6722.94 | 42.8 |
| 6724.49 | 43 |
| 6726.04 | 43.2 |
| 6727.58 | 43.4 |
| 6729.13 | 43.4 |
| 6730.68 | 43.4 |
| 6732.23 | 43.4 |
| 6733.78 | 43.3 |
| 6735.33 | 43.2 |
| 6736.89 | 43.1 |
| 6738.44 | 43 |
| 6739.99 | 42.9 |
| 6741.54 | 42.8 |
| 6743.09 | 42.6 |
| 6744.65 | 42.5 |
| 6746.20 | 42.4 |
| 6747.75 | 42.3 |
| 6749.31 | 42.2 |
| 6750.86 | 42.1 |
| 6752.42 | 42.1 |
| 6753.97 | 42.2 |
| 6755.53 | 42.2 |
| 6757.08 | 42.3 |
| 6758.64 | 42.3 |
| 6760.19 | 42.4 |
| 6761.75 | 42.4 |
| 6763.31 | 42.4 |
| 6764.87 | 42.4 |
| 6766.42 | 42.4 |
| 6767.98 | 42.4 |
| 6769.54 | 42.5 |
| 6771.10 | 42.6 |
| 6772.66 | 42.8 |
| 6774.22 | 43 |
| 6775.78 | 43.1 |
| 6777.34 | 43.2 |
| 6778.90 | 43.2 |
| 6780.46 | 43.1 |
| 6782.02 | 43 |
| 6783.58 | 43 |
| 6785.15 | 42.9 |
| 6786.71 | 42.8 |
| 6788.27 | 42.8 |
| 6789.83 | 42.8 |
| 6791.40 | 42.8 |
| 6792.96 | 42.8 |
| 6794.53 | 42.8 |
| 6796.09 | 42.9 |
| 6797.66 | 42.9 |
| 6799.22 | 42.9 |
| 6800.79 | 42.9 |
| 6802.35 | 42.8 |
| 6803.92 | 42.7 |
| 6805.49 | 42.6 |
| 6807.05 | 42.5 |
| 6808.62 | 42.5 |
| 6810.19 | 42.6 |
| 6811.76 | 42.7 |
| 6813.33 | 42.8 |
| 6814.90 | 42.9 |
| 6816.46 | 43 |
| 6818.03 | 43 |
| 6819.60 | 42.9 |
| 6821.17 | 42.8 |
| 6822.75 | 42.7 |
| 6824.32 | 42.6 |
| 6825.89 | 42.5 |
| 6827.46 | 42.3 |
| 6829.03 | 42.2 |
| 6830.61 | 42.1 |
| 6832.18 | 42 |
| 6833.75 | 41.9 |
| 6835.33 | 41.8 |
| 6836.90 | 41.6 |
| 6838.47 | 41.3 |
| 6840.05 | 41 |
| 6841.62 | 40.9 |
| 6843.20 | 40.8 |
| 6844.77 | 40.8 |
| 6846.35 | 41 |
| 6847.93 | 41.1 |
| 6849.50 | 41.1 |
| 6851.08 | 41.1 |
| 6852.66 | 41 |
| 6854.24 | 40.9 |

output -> 0.01 mag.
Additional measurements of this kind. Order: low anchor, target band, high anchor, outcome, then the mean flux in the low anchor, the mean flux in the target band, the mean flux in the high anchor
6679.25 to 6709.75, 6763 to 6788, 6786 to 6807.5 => 0.00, 43.4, 42.8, 42.8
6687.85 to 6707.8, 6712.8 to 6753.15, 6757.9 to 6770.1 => 0.01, 43.6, 42.8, 42.4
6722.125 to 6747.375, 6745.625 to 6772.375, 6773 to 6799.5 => 0.02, 43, 42.3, 42.9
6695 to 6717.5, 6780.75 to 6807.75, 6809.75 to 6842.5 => -0.01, 43.2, 42.8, 42.3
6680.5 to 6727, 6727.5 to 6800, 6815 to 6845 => 0.00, 43.2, 42.7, 42.1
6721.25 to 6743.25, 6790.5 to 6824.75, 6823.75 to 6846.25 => -0.02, 43.1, 42.8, 41.7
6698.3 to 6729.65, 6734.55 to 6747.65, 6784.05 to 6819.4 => 0.00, 43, 42.8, 42.8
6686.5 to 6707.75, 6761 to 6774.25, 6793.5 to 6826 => 0.01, 43.6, 42.5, 42.8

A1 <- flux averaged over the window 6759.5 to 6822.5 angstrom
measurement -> 42.8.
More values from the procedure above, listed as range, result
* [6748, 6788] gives 42.6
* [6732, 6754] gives 42.7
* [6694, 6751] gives 43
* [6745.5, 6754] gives 42.2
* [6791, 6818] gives 42.8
